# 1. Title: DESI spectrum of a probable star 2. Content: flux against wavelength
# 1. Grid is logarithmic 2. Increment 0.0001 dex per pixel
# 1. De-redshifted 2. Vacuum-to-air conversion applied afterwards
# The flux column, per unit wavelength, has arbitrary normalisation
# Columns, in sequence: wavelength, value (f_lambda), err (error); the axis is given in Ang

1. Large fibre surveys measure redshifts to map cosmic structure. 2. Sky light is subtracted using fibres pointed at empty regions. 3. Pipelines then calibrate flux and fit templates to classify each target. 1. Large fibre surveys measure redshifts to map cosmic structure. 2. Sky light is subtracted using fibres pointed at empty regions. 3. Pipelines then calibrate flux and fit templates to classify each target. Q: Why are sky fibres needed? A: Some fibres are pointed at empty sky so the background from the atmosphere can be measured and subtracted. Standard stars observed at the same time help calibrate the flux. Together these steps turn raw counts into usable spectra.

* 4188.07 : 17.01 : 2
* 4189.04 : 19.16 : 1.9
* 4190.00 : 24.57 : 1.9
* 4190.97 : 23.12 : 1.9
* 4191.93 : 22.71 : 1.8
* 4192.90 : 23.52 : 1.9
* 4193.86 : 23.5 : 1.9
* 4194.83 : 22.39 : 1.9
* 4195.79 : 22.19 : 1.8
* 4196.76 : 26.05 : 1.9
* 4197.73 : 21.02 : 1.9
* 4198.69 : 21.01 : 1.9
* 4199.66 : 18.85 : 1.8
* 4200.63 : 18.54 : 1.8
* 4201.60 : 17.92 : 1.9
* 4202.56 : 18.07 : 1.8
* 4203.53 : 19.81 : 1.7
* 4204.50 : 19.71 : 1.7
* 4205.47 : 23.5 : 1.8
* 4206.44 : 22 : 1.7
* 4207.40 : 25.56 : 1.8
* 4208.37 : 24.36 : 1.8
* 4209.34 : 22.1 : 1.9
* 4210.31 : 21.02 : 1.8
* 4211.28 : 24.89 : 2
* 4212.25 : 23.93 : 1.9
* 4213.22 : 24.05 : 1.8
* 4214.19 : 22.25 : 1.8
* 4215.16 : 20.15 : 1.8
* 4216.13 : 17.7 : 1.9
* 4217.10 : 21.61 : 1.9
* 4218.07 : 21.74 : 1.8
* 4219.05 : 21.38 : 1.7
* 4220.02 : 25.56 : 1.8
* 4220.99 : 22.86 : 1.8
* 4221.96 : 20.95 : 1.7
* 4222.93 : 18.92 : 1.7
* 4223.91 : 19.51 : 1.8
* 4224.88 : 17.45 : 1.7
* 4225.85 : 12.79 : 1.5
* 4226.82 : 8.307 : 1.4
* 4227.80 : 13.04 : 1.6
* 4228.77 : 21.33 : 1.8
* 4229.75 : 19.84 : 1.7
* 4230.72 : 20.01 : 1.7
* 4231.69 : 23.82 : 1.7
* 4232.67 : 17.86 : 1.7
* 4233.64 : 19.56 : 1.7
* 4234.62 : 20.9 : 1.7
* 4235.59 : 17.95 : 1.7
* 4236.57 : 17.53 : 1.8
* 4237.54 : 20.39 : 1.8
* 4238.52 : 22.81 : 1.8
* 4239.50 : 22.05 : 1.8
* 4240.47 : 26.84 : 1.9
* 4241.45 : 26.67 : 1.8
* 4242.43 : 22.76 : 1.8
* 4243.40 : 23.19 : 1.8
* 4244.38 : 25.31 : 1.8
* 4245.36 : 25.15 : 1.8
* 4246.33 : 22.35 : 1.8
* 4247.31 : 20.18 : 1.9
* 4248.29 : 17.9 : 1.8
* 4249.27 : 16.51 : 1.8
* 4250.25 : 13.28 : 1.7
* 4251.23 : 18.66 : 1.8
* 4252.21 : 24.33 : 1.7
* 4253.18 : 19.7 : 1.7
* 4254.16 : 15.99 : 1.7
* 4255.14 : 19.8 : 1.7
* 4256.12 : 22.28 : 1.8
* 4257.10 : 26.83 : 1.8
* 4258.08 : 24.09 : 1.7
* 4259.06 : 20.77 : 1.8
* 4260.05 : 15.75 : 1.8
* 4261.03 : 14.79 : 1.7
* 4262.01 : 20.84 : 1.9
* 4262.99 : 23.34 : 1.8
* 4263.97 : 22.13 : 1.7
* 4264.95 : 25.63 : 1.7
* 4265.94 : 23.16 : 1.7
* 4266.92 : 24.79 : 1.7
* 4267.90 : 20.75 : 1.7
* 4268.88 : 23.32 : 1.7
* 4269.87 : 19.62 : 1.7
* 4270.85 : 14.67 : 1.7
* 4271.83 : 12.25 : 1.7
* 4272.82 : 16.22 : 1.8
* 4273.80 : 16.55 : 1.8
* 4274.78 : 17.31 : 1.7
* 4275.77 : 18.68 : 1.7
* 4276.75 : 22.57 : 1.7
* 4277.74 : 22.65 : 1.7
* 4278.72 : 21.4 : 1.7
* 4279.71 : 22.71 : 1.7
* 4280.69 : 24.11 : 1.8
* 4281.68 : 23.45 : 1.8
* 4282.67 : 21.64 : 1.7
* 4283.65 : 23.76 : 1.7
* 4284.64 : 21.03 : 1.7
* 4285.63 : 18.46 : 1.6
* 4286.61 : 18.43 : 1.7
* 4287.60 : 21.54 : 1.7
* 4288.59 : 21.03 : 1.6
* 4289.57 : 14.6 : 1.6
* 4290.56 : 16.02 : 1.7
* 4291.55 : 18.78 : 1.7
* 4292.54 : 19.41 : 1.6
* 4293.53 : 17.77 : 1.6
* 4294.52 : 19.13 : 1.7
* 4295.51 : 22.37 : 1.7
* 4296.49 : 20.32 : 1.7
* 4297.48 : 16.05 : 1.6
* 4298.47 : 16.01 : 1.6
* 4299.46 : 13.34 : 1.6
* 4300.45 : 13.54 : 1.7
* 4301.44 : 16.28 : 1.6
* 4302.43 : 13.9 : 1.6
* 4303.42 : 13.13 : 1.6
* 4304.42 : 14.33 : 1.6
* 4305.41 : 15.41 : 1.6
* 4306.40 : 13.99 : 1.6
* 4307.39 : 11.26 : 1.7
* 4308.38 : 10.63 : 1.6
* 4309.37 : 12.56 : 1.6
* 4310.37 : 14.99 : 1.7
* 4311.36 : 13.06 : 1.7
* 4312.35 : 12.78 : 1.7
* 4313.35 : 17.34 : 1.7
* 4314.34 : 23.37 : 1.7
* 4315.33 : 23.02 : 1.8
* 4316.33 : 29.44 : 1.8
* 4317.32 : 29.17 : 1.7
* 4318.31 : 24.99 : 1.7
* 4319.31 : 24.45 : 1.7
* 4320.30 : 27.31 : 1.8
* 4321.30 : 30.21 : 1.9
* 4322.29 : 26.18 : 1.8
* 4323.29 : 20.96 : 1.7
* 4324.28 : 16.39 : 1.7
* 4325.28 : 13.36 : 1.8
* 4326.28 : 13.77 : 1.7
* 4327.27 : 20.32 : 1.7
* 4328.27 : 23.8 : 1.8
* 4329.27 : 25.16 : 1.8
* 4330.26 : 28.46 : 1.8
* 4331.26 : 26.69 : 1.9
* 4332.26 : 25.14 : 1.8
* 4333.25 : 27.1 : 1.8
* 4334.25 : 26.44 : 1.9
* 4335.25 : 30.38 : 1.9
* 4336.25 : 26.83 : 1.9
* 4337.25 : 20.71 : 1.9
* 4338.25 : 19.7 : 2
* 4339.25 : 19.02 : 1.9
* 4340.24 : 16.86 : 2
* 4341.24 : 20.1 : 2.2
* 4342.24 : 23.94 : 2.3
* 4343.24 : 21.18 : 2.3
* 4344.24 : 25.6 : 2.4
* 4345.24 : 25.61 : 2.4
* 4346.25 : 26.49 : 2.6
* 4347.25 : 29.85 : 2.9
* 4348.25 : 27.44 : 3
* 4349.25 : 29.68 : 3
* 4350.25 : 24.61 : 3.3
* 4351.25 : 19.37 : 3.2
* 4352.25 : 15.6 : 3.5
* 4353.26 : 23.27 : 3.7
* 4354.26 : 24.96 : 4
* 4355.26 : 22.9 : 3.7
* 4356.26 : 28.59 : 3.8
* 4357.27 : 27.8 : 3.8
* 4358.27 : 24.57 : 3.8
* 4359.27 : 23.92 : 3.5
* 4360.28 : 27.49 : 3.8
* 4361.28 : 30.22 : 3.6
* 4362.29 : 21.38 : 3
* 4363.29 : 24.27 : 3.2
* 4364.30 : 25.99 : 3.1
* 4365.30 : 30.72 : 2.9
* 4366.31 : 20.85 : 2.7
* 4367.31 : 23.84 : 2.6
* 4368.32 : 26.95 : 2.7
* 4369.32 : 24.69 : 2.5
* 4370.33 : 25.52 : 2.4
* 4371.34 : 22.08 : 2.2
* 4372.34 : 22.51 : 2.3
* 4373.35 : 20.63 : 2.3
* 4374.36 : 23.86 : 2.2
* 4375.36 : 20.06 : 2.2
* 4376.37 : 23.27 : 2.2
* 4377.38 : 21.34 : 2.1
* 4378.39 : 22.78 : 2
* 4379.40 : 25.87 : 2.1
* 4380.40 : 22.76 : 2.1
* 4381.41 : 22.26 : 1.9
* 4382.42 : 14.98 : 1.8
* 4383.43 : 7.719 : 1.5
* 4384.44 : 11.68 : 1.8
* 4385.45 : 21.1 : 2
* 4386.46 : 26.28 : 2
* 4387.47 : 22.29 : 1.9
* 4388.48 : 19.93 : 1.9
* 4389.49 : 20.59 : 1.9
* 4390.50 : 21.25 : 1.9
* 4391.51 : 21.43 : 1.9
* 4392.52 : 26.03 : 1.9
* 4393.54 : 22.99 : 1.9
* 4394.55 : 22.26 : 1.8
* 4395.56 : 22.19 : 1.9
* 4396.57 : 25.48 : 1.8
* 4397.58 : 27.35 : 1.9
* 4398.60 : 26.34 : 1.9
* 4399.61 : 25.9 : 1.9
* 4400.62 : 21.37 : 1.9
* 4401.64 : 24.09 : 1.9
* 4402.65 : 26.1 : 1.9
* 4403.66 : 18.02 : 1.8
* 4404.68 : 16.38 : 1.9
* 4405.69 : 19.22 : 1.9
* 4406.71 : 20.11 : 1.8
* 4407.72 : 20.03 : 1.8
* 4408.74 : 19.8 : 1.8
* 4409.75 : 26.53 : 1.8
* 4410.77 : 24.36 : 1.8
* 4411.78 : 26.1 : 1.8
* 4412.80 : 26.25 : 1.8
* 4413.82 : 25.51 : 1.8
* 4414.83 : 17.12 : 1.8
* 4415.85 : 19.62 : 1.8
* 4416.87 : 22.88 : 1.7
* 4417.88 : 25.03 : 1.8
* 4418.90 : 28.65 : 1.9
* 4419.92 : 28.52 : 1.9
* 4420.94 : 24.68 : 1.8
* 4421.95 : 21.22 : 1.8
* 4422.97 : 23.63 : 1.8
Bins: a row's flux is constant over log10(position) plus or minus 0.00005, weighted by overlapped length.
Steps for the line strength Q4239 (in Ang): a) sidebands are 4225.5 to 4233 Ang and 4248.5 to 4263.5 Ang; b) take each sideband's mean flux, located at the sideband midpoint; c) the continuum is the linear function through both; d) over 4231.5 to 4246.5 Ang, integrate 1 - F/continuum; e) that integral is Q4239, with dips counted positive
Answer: -3.3 Ang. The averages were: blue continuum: 17.2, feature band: 22.2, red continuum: 19.8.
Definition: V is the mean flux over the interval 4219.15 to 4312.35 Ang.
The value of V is 19.2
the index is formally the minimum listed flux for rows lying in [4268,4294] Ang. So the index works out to 12.25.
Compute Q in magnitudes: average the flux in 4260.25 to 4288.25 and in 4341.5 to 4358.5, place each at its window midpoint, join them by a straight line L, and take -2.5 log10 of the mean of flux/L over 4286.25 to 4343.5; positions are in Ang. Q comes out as 0.15 mag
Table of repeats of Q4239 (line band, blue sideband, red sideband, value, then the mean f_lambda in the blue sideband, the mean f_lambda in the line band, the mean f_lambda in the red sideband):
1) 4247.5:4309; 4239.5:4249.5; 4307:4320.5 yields 6.97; 22.8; 18.8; 19.5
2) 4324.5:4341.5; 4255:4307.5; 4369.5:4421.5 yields -1.57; 19.2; 22.5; 22.4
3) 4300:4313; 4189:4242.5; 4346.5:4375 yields 5.45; 21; 13.6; 24.8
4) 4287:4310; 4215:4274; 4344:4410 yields 5.62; 20.2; 16.1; 23.1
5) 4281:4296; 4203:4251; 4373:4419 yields 0.96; 20.8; 19.9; 22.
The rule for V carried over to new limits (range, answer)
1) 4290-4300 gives 17.9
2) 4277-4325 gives 19.2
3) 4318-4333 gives 23.2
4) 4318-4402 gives 23.3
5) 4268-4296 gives 19.6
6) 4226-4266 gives 20.5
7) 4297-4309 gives 14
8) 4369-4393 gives 21.3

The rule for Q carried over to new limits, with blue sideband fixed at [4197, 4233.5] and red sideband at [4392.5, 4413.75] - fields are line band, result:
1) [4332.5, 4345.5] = -0.05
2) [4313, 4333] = -0.08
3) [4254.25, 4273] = 0.03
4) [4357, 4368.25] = -0.14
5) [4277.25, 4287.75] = -0.02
